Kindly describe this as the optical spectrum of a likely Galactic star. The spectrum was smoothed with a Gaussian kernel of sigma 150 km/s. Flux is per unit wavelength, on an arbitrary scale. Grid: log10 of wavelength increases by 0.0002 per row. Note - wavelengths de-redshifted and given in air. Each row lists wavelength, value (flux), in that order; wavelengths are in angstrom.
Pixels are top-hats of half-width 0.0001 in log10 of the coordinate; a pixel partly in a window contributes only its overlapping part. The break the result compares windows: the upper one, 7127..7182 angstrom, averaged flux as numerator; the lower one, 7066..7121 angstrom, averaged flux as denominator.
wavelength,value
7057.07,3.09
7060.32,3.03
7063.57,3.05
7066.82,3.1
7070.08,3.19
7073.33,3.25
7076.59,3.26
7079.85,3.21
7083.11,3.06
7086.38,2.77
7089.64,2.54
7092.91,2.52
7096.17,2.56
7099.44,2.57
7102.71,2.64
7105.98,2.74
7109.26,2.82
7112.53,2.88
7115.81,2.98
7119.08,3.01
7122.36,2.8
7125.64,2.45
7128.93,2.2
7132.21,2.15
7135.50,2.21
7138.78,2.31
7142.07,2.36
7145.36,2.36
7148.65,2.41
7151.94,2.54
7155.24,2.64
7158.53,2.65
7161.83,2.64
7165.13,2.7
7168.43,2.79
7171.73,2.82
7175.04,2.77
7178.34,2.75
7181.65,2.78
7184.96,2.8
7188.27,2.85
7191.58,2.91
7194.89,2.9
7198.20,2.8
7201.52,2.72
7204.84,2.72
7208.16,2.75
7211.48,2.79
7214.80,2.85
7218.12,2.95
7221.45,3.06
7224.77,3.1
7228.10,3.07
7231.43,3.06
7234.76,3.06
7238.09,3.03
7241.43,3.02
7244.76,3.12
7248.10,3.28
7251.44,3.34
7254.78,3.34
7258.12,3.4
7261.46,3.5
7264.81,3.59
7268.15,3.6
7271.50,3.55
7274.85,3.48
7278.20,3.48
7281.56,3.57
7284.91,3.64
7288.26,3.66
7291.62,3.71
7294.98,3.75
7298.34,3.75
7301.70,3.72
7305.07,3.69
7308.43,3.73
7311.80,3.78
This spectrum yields 0.88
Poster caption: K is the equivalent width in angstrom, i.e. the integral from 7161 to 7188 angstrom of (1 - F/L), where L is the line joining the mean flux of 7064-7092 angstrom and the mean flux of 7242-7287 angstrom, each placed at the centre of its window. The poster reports 4.0 angstrom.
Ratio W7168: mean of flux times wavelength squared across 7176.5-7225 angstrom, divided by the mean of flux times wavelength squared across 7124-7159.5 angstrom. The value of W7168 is 1.21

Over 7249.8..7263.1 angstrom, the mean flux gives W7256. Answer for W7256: 3.4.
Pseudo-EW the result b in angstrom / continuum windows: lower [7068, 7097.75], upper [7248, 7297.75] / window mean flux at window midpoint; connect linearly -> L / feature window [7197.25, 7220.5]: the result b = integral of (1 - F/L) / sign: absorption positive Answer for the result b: 3.7 angstrom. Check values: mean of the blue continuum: 2.93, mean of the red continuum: 3.54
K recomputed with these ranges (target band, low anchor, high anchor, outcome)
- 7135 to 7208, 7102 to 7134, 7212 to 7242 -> 4.46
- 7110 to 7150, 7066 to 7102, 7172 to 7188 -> 4.62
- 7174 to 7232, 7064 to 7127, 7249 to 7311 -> 7.38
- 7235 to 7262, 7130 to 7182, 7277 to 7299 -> 0.72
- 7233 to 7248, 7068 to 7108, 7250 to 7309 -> 1.55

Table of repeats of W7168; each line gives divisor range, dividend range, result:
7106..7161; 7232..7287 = 1.37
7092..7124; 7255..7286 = 1.34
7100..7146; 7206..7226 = 1.16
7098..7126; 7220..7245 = 1.14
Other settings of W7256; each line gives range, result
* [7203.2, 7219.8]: 2.81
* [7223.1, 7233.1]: 3.08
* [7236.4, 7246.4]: 3.06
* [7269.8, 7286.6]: 3.54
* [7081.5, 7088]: 2.91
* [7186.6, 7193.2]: 2.88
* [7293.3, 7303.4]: 3.74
